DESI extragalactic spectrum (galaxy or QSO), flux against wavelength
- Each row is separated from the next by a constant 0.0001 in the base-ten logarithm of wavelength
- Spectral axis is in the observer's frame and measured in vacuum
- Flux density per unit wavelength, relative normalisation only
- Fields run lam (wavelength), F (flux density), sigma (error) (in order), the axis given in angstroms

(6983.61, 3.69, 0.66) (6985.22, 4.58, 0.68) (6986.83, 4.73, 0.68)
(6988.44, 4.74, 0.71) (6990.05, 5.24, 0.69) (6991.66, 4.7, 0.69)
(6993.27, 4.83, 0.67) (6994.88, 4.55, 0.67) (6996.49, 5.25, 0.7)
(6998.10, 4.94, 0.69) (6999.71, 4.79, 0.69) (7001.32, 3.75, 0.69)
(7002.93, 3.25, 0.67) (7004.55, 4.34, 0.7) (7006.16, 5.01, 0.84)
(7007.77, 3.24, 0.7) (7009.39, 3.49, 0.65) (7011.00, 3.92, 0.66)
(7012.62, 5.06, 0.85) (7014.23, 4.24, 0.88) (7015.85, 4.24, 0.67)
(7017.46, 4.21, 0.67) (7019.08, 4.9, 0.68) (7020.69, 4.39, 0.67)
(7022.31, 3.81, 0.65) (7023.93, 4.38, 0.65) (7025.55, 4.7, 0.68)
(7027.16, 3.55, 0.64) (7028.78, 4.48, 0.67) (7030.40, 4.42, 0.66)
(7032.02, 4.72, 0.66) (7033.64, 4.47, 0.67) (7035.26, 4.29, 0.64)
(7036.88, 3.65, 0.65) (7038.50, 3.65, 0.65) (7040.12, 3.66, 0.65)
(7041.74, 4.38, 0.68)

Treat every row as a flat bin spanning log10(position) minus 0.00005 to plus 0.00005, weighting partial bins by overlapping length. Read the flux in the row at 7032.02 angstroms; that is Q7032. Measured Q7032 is 4.72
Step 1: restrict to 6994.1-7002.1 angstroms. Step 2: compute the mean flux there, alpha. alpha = 4.66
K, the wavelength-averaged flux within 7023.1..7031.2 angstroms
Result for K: 4.3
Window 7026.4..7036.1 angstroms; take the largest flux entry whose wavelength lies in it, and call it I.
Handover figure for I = 4.72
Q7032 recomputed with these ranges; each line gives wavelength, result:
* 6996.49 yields 5.25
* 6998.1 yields 4.94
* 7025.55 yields 4.7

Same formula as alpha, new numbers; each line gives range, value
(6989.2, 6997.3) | 4.91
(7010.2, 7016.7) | 4.36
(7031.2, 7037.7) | 4.28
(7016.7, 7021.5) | 4.5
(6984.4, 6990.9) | 4.82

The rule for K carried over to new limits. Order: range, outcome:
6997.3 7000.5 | 4.87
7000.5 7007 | 4.09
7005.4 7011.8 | 3.91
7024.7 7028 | 4.14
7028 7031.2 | 4.45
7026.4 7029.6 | 4.02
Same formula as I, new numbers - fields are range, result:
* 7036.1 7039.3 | 3.65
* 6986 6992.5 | 5.24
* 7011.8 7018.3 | 5.06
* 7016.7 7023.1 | 4.9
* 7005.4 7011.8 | 5.01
